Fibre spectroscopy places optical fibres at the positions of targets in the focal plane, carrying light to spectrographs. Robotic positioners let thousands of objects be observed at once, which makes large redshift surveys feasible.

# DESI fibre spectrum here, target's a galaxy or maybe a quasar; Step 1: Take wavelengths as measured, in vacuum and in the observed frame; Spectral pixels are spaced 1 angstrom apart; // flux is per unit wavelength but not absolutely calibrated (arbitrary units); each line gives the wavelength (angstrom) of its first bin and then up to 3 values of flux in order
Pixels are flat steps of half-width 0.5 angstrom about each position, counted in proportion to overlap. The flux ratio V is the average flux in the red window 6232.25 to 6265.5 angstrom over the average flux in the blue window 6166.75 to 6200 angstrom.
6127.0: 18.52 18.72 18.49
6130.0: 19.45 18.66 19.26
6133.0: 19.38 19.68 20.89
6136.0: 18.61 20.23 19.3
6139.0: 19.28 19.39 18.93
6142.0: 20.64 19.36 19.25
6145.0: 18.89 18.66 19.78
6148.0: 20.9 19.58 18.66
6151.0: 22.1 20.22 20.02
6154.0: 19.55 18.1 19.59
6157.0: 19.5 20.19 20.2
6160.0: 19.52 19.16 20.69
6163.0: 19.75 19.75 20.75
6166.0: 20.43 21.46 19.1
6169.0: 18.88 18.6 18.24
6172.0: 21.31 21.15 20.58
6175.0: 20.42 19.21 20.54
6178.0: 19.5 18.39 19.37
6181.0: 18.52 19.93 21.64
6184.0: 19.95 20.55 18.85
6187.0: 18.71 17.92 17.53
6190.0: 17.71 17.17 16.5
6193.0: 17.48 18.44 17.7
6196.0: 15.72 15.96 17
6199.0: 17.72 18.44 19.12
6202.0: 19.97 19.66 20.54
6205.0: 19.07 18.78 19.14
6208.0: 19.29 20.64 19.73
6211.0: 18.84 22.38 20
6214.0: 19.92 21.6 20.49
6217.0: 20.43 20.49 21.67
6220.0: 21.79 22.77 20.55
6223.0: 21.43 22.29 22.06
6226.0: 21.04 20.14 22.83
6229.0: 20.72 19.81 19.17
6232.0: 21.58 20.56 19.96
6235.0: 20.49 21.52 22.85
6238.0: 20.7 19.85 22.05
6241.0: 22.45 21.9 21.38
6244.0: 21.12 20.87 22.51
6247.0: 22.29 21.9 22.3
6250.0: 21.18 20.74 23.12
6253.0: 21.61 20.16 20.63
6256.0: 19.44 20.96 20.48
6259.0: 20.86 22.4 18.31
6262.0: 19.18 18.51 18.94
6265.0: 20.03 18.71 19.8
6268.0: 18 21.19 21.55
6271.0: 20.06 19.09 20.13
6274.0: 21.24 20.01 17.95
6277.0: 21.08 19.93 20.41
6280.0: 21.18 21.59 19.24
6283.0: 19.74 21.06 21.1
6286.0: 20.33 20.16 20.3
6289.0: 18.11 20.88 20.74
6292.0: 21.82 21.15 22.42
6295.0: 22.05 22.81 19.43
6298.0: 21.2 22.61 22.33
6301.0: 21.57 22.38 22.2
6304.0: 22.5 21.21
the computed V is 1.11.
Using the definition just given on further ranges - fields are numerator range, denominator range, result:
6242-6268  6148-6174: 1.04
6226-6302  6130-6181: 1.05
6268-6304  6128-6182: 1.06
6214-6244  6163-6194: 1.10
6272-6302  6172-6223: 1.07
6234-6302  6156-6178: 1.04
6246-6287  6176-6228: 1.05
